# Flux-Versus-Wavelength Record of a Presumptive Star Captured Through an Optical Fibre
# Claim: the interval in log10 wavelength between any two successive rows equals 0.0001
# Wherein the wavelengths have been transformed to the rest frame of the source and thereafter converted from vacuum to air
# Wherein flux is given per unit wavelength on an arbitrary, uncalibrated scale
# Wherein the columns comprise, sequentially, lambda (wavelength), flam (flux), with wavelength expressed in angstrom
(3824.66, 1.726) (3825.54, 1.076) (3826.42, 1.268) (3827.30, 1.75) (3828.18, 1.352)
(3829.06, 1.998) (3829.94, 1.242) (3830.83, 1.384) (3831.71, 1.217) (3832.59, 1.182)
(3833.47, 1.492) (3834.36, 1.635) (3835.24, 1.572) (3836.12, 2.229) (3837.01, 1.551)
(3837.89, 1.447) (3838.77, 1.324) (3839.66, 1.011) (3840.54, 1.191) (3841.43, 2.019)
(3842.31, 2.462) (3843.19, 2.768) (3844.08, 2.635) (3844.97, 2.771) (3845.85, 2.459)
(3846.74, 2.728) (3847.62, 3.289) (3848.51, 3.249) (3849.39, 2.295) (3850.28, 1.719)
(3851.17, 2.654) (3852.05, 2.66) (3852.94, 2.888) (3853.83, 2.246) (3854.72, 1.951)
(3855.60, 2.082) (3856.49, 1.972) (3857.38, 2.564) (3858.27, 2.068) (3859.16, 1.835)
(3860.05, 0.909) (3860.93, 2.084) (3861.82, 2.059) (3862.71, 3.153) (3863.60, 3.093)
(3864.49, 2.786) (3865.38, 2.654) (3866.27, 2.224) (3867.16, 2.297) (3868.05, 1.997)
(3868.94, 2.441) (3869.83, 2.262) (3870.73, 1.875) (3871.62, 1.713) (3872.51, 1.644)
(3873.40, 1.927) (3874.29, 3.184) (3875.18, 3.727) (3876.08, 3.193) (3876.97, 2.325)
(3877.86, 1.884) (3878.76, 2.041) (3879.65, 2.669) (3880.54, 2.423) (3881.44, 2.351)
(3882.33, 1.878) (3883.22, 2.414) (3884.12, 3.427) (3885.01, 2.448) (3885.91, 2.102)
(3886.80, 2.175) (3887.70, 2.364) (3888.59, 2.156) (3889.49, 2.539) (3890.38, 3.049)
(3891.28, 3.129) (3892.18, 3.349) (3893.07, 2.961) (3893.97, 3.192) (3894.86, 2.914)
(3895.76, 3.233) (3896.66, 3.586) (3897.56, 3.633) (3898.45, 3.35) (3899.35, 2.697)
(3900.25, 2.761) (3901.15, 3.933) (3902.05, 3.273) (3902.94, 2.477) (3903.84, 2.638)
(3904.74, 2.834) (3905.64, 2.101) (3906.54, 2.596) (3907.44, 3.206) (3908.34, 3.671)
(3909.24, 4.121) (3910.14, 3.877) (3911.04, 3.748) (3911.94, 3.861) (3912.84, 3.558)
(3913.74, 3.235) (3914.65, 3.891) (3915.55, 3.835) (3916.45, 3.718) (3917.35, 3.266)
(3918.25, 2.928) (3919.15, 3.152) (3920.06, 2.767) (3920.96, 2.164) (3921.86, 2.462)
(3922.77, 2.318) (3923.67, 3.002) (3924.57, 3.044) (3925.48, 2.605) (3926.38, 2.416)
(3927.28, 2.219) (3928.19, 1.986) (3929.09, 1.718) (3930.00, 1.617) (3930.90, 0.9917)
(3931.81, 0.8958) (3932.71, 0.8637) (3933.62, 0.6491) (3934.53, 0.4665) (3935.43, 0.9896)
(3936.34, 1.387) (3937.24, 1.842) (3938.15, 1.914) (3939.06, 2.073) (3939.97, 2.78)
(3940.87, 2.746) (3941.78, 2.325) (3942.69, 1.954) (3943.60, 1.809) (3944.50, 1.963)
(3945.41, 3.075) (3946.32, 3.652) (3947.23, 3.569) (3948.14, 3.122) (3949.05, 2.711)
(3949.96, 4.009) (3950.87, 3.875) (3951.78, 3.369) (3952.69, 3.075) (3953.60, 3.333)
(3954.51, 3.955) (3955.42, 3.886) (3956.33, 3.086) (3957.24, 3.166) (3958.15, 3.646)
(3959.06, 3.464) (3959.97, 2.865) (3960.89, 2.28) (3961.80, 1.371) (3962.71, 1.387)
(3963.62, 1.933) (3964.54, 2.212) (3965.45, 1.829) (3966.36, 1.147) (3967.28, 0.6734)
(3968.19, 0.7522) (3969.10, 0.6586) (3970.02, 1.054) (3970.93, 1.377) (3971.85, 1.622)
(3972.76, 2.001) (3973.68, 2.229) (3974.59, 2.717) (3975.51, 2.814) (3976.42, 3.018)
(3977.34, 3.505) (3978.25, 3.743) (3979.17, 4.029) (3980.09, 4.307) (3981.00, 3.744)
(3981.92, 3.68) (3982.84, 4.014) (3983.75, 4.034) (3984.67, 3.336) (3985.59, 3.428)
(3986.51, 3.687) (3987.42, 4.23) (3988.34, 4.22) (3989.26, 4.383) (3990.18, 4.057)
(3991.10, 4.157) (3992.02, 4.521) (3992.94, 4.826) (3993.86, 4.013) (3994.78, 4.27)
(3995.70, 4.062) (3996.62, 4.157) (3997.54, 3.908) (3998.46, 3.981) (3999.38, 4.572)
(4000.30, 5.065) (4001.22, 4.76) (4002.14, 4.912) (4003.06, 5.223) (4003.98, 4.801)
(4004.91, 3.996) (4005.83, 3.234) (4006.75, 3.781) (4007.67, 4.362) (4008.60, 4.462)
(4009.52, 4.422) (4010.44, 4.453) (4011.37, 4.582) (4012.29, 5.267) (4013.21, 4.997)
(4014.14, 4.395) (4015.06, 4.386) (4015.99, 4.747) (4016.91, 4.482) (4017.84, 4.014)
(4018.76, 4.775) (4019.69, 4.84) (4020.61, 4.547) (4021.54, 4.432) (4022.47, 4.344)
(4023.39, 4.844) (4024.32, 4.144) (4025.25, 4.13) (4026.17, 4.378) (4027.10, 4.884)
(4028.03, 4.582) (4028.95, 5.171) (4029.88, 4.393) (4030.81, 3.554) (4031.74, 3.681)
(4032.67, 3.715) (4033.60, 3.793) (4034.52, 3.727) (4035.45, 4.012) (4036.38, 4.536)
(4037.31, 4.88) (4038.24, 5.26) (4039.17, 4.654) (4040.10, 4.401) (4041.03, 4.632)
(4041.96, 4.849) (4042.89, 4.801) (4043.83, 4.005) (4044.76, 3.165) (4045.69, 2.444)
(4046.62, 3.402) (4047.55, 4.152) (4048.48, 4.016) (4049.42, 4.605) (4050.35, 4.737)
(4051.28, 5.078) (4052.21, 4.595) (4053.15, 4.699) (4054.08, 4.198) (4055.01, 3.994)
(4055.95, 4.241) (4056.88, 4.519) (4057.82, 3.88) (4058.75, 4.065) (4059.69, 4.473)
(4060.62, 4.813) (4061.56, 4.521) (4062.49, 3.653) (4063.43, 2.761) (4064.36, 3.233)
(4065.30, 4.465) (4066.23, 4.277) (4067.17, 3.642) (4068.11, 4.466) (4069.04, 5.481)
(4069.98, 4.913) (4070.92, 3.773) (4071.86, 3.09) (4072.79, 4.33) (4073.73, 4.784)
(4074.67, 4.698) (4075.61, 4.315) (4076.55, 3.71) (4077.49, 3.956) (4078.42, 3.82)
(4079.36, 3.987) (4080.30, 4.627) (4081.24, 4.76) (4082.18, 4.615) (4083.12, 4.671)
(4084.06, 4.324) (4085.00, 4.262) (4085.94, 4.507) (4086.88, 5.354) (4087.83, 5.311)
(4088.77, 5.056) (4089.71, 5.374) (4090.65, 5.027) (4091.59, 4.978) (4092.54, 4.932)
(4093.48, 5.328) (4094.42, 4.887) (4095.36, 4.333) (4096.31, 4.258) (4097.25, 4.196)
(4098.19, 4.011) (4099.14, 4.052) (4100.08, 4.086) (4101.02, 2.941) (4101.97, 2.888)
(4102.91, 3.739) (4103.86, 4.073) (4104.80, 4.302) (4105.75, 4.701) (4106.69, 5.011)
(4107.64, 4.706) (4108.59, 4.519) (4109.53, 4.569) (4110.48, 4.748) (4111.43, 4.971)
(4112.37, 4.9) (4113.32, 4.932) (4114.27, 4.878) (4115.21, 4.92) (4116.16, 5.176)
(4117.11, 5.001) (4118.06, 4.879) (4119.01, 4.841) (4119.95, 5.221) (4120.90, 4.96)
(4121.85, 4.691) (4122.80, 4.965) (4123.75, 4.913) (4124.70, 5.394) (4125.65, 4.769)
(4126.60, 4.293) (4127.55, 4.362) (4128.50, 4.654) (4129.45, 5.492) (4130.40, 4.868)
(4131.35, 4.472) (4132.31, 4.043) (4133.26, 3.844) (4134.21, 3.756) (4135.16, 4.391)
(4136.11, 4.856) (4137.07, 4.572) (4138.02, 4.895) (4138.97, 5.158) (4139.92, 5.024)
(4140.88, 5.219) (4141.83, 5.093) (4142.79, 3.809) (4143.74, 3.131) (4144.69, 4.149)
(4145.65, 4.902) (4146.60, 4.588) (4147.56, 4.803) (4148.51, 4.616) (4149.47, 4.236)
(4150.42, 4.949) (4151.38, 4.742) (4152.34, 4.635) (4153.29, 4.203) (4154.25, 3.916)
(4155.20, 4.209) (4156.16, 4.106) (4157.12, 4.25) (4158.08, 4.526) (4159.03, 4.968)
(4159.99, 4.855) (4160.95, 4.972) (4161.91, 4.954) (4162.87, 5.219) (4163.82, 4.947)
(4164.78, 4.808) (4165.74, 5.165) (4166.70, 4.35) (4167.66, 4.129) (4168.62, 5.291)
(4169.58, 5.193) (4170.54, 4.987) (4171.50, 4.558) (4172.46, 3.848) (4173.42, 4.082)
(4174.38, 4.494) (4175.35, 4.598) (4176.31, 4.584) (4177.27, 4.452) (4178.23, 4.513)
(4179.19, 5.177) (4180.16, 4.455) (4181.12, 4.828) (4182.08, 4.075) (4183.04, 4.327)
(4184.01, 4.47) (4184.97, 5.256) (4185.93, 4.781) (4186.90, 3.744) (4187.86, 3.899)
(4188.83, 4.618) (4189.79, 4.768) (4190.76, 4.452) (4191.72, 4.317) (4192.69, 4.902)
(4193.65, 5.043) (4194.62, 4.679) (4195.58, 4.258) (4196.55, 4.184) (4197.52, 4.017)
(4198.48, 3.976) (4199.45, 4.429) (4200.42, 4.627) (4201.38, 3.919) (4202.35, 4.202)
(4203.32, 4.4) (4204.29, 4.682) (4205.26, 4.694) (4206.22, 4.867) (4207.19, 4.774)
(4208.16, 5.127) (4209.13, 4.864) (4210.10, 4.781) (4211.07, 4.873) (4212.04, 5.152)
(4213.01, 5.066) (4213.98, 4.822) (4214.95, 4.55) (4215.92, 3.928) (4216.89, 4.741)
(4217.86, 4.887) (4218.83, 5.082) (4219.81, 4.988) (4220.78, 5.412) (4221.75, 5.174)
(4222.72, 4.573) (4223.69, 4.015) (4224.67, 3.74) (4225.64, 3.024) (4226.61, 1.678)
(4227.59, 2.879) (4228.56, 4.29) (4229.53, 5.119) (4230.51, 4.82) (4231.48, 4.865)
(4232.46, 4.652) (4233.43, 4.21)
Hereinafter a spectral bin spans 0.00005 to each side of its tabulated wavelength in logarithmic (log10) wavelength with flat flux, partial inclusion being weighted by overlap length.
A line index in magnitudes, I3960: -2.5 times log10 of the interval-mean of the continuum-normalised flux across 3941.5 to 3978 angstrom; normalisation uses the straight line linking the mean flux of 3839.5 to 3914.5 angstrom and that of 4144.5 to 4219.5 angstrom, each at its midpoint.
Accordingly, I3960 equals 0.25 mag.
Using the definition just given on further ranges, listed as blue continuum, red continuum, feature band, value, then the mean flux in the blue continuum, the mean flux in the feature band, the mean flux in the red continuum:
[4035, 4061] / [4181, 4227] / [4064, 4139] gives -0.04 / 4.32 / 4.54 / 4.5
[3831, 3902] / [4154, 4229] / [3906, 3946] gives 0.11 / 2.4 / 2.49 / 4.52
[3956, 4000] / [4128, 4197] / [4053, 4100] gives -0.13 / 3.1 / 4.39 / 4.57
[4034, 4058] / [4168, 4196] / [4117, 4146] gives -0.05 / 4.29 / 4.66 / 4.57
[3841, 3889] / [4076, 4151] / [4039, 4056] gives -0.06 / 2.39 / 4.24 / 4.59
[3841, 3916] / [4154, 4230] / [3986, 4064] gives -0.22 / 2.7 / 4.32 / 4.53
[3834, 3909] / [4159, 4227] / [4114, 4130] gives -0.19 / 2.49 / 4.91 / 4.57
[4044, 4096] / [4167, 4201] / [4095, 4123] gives -0.03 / 4.35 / 4.51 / 4.51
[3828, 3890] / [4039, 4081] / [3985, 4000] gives -0.18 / 2.2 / 4.16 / 4.2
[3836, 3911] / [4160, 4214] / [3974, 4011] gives -0.21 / 2.55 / 4.07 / 4.62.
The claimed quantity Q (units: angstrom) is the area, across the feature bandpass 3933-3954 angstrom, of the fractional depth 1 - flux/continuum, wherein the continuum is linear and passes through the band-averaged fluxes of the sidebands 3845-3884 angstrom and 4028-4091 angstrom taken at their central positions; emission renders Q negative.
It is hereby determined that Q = 4.8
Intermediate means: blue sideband 2.38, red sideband 4.31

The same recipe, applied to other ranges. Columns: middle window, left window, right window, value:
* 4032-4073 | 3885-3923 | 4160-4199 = -3.3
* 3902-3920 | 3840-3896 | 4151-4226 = -3.6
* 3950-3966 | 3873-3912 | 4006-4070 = 2.9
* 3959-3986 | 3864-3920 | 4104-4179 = 7.5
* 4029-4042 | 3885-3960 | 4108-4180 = -1.9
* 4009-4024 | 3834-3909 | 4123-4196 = -4.4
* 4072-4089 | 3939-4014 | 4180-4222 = -2.3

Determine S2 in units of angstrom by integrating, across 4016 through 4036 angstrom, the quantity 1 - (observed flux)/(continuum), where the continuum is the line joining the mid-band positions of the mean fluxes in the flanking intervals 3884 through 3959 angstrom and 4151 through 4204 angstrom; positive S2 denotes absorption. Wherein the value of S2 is -4.7 angstrom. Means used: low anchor 2.78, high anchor 4.53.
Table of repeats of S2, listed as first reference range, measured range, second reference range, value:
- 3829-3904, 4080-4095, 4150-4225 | -3.7 angstrom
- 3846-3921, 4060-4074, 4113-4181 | -0.2 angstrom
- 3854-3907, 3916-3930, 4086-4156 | 1.4 angstrom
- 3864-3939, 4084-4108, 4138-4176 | -2.1 angstrom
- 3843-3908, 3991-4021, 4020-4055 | -3.7 angstrom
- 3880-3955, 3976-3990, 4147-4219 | -2.8 angstrom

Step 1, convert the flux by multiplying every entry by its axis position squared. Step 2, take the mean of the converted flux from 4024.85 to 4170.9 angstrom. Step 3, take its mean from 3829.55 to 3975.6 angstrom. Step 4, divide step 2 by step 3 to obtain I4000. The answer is 2.0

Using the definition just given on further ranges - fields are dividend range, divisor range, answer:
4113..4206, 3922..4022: 1.58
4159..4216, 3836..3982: 2.08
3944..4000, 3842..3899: 1.31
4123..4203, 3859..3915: 1.90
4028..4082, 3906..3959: 1.64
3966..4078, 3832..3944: 1.75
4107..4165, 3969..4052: 1.22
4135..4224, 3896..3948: 1.99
